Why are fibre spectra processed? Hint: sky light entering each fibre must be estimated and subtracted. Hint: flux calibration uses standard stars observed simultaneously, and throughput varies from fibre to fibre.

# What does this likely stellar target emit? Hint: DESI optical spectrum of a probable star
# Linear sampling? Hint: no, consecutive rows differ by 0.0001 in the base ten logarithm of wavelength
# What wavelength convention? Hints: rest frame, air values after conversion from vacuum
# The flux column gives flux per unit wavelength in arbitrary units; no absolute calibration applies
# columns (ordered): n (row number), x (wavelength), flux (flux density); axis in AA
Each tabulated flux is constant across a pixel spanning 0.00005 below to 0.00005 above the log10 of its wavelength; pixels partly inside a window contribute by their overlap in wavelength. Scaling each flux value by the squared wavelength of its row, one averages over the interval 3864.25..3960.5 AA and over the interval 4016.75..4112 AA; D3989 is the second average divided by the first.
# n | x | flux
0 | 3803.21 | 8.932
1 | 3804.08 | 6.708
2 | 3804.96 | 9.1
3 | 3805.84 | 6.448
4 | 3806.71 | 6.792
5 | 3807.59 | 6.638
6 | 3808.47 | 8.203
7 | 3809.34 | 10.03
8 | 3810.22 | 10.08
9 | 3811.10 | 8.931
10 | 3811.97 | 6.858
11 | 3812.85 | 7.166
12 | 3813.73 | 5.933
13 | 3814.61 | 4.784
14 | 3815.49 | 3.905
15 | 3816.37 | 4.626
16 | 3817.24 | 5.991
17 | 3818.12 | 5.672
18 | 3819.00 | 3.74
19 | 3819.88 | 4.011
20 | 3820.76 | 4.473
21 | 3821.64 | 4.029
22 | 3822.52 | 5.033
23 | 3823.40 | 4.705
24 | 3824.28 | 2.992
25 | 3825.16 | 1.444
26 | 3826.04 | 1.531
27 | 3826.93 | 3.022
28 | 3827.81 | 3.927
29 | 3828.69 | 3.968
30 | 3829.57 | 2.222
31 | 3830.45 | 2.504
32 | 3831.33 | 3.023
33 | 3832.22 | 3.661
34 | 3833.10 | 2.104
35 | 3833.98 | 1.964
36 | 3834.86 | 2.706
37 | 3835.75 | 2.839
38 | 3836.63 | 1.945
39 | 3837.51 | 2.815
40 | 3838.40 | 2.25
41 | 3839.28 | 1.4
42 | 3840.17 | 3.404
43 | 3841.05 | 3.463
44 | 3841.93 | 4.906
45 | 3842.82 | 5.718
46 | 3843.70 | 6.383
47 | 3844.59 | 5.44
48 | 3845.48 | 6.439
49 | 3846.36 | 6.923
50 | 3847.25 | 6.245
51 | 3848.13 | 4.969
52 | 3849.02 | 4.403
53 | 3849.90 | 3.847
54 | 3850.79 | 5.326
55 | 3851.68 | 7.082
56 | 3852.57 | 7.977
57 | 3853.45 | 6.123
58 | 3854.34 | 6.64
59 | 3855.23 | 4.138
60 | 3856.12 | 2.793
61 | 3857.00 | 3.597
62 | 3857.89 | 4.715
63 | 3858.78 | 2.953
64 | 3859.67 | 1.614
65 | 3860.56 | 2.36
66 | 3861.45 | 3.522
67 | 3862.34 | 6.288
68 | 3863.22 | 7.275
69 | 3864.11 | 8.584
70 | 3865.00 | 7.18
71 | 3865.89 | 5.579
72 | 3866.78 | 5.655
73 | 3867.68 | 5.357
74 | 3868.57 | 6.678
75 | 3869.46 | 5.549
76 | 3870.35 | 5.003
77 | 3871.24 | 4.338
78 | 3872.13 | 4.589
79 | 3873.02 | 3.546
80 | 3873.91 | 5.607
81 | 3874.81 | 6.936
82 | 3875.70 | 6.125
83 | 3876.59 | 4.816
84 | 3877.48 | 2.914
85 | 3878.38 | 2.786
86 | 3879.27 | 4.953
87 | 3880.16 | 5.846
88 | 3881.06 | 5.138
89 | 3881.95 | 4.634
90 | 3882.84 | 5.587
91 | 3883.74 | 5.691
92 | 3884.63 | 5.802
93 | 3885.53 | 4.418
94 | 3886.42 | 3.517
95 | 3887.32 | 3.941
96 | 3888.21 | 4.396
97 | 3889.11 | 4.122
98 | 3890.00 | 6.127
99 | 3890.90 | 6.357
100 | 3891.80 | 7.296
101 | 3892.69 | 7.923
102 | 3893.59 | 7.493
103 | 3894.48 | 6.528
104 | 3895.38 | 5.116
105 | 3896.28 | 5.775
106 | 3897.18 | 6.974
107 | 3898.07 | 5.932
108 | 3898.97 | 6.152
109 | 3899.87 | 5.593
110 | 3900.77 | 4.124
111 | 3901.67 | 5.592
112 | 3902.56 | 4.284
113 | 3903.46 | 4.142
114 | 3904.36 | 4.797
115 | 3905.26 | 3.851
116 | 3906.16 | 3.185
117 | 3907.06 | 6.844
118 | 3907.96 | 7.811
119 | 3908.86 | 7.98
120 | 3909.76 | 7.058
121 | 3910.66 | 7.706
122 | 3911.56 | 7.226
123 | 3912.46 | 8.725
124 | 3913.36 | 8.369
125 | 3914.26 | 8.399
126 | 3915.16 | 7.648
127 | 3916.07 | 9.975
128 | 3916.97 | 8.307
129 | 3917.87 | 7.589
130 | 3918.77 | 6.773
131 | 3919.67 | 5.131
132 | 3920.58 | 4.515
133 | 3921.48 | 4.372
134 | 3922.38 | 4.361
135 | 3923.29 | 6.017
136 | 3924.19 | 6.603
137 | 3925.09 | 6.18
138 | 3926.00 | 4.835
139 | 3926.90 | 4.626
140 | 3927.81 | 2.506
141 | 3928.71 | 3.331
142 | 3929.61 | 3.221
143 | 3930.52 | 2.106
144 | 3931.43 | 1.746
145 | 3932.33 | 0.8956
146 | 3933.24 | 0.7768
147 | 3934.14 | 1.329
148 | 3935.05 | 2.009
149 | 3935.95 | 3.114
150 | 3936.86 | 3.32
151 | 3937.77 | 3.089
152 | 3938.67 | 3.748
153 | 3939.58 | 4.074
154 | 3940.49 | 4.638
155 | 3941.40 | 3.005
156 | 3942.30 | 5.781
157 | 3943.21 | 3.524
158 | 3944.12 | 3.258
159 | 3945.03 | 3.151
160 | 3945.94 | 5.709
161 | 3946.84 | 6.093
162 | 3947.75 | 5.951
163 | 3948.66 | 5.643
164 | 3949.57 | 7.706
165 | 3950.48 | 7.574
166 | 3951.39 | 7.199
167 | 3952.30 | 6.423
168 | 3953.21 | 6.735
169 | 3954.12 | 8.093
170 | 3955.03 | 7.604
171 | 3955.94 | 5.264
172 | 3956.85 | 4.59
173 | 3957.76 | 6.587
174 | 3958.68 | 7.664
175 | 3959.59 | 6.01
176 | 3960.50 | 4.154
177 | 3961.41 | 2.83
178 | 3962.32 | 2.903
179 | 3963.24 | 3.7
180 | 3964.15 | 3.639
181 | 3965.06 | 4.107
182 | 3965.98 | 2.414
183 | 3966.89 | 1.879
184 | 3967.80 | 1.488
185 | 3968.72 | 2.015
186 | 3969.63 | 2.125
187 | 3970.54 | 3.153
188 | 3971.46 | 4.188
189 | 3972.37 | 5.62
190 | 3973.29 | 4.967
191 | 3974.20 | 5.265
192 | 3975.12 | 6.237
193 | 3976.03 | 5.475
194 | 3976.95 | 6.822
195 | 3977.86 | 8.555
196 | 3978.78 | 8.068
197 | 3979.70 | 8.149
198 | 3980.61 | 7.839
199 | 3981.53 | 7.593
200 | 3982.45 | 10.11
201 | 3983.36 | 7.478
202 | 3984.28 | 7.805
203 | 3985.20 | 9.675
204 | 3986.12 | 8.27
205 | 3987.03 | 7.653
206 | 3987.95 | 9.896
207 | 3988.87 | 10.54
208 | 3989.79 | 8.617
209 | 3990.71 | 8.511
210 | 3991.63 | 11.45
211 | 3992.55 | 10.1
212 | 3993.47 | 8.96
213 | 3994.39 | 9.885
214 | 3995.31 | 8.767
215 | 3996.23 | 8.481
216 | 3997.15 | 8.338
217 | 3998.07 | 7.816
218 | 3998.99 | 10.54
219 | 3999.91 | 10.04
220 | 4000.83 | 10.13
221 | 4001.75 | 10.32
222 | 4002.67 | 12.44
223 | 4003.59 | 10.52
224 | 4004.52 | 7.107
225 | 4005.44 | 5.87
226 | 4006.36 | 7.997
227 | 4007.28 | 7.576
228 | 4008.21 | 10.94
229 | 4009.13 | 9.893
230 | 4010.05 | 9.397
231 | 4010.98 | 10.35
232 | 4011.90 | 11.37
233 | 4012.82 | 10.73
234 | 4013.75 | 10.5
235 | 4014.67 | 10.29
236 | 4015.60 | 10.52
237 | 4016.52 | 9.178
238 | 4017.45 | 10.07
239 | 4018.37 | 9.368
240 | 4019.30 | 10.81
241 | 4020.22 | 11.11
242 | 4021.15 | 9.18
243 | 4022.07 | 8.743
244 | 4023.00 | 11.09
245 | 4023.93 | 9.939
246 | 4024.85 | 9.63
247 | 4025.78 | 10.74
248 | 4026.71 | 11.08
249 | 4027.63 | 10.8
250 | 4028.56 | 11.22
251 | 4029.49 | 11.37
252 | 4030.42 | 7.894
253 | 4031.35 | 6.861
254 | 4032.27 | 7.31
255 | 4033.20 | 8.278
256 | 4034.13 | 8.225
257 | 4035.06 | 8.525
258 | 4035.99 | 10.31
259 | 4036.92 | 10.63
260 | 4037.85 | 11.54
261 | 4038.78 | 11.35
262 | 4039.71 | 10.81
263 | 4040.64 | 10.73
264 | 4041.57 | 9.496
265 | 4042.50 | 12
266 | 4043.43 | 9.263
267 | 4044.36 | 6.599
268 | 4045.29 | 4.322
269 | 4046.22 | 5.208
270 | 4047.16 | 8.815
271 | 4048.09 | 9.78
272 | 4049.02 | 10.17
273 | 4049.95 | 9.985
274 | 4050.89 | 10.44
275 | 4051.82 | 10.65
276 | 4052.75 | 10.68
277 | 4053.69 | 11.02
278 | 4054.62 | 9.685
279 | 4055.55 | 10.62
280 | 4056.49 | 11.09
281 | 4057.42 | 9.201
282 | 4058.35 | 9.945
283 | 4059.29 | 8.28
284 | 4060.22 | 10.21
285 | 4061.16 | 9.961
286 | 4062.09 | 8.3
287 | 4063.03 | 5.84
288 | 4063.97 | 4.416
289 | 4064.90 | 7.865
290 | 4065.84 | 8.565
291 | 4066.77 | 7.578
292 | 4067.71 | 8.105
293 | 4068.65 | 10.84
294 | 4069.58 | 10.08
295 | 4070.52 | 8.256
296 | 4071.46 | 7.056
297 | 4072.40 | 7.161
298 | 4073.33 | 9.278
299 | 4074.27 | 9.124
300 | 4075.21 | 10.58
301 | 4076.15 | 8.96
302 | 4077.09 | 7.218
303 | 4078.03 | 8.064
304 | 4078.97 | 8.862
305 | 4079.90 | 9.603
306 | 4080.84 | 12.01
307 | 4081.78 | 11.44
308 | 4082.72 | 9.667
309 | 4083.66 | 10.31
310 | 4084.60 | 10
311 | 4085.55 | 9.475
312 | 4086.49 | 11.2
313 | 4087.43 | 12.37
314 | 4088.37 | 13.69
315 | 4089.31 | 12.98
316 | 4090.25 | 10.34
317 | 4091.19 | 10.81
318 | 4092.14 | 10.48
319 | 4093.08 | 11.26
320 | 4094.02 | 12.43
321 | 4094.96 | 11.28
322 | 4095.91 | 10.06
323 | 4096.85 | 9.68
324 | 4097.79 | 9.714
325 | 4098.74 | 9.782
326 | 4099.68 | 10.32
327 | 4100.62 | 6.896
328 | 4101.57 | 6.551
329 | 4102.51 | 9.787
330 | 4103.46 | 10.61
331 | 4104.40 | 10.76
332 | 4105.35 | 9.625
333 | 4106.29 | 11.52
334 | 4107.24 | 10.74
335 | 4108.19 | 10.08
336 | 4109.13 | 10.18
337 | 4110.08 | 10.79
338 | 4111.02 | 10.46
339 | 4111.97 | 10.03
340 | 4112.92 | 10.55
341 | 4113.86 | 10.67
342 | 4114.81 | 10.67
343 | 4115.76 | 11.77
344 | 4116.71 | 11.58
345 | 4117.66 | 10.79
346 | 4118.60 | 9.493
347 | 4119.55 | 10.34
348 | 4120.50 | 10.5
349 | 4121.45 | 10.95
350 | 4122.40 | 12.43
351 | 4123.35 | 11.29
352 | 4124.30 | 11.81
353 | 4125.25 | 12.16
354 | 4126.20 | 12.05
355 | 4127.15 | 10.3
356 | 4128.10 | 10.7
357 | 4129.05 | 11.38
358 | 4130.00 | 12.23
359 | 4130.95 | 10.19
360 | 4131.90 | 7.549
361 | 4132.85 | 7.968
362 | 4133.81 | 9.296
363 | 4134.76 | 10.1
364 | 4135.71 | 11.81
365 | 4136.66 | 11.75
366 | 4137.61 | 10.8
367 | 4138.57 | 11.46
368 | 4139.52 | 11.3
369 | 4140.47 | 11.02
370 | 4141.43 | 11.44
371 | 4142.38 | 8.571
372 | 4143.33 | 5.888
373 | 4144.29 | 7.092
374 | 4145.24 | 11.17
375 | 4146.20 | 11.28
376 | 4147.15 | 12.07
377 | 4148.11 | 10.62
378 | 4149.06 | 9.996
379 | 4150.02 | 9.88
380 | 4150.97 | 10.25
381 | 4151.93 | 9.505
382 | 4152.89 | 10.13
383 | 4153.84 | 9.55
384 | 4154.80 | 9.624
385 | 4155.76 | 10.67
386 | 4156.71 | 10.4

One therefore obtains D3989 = 1.95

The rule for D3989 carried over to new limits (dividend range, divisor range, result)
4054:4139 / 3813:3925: 2.20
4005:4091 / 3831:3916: 1.99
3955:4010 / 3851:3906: 1.44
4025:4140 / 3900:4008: 1.73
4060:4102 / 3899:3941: 2.04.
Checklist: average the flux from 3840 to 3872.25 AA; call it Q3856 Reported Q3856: 5.24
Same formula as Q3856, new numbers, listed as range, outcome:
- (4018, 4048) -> 9.48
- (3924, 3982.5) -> 4.71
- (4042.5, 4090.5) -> 9.34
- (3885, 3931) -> 5.8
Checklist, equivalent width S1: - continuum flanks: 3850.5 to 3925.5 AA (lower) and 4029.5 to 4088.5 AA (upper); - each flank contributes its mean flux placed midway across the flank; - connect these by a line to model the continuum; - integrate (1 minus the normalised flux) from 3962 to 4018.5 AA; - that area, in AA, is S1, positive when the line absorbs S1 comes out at 0.8 AA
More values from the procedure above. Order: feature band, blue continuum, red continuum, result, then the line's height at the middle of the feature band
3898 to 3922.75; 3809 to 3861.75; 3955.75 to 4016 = -1.46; 5.95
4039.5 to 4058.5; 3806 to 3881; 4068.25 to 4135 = -0.75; 9.16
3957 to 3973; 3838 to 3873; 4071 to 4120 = 7.69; 7.38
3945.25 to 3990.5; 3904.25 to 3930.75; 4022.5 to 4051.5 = 8.71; 7.5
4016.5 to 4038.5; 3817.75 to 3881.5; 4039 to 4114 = -3.18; 8.54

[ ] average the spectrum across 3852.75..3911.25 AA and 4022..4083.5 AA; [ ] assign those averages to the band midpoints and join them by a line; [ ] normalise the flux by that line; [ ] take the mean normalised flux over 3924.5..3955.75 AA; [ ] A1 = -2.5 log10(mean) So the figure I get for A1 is 0.46 mag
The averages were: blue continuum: 5.34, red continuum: 9.3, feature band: 4.4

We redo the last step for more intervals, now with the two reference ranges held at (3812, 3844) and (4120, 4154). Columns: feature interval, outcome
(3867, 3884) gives -0.061 mag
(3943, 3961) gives 0.085 mag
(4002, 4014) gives -0.243 mag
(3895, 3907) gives 0.049 mag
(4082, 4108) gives -0.099 mag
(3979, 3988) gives -0.174 mag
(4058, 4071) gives 0.058 mag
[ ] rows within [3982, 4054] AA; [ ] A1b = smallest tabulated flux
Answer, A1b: 4.322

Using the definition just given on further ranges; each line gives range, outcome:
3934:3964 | 1.329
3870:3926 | 2.786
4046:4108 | 4.416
